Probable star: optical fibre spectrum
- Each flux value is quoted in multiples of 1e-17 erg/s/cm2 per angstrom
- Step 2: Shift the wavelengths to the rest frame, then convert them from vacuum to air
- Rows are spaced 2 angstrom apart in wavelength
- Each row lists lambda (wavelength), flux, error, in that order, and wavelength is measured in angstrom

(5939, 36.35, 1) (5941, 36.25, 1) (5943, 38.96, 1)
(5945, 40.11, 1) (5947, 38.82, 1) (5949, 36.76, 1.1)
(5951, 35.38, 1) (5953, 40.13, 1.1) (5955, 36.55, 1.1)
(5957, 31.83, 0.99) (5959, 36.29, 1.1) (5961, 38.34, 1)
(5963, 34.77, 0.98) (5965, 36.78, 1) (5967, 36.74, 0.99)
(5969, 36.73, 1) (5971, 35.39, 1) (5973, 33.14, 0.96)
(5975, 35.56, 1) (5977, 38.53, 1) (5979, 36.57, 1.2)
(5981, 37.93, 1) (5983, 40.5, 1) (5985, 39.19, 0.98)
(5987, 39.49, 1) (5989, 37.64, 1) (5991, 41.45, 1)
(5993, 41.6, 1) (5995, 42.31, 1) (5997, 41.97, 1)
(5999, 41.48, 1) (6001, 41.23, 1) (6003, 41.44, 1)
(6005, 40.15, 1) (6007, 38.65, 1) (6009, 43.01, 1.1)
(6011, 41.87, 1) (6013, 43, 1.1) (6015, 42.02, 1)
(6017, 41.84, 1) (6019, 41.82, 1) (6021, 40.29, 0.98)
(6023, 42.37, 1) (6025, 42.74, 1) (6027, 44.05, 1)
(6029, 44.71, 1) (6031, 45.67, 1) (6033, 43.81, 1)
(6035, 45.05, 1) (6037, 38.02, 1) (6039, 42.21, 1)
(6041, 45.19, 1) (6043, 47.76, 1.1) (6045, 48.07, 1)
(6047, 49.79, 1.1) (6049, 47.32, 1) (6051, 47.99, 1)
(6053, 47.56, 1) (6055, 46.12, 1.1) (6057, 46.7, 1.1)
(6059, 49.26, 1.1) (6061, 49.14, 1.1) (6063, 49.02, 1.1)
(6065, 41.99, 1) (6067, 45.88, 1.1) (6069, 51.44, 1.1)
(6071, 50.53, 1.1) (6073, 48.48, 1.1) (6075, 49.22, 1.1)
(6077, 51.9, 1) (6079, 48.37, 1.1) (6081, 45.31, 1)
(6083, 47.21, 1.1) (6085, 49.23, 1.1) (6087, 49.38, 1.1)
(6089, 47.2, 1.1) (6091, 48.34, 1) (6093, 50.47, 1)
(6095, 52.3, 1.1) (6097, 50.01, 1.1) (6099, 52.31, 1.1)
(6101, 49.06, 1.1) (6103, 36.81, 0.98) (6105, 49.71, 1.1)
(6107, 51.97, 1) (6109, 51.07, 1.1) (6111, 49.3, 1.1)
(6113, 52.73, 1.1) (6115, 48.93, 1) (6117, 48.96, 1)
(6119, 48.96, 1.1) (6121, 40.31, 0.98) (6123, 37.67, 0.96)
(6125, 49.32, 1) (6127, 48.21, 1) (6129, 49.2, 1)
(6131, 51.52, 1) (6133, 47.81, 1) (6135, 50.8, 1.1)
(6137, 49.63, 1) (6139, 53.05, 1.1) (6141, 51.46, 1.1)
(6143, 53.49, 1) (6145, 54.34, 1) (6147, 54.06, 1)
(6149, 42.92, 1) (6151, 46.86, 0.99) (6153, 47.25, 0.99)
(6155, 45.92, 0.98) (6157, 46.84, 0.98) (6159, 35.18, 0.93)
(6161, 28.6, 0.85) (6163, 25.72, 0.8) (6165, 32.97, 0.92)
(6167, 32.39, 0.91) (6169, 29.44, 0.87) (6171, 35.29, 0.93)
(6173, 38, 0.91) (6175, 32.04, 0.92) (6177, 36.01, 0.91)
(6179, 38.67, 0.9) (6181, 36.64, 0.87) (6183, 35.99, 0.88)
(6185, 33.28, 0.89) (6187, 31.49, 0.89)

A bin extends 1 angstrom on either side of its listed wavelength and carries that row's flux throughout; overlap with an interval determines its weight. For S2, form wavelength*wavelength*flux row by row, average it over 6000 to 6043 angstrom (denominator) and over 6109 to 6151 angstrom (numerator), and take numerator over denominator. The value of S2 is 1.20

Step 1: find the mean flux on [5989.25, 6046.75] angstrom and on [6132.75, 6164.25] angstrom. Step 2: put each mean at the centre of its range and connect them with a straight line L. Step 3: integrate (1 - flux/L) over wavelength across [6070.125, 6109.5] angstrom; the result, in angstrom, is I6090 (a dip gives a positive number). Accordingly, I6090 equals -4.1 angstrom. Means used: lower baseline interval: 42.7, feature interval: 48.9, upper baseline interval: 45.7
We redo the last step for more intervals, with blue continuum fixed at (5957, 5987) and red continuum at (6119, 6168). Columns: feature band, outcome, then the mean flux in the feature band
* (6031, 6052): -2.8 angstrom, 45.5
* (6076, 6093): -2.6 angstrom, 48.5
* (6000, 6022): -1.6 angstrom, 41.4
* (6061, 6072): -1.8 angstrom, 47.9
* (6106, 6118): -2.0 angstrom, 50.5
